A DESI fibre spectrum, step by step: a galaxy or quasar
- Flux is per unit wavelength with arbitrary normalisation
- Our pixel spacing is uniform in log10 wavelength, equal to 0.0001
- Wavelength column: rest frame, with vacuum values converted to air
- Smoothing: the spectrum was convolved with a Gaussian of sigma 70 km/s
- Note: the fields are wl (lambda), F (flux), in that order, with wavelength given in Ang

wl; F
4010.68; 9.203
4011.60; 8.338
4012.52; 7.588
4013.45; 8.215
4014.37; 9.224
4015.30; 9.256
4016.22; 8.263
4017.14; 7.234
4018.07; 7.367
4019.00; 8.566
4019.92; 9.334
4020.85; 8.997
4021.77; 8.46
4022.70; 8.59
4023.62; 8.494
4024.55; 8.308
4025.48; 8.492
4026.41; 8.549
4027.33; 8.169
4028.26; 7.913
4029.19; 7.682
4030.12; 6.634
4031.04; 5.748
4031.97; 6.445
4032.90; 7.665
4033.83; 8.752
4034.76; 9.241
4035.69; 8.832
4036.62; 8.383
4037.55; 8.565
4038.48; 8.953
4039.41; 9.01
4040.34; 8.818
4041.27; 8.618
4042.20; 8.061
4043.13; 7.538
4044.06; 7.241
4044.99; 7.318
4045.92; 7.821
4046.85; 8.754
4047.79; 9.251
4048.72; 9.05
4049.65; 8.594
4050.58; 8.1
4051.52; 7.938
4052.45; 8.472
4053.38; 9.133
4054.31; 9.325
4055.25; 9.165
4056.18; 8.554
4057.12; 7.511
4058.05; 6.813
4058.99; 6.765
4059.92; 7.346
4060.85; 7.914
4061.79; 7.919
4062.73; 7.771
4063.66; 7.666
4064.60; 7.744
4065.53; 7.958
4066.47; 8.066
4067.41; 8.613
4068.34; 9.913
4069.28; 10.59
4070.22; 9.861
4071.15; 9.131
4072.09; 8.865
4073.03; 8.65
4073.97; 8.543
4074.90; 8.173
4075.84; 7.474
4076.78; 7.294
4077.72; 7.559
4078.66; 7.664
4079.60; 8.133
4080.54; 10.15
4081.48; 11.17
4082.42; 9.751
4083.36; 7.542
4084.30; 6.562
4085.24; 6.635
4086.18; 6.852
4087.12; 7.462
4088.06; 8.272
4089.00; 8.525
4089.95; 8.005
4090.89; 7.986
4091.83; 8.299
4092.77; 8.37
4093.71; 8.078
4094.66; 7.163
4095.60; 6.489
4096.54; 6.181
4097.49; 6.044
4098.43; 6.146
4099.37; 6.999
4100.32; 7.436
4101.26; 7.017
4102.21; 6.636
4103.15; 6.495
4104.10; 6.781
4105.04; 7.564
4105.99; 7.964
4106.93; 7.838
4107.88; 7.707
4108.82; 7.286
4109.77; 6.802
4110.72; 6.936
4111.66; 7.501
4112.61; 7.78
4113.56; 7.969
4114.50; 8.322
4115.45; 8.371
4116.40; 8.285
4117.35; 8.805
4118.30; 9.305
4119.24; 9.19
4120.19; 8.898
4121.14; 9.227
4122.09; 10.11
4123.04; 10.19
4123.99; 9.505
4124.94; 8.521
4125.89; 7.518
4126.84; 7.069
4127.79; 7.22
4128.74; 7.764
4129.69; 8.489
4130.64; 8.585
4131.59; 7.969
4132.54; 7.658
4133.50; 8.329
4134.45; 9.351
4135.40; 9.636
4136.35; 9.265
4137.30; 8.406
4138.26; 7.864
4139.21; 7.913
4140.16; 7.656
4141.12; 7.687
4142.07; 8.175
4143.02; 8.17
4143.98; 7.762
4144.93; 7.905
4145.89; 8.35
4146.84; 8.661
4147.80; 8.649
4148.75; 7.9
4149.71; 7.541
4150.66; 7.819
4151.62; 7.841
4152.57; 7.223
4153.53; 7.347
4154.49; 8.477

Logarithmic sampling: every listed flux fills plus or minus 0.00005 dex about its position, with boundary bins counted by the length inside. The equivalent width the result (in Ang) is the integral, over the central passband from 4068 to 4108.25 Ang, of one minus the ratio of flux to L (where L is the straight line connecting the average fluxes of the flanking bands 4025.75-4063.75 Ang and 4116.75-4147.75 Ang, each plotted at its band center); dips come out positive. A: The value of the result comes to 1.9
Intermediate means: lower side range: 8.1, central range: 7.9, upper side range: 8.47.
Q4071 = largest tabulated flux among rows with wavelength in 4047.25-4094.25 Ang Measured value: 11.17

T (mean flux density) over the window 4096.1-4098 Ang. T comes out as 6.1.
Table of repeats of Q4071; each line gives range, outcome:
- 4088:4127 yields 10.19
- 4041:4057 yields 9.325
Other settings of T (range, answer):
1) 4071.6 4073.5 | 8.73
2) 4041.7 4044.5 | 7.64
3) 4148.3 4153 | 7.67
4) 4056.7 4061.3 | 7.28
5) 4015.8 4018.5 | 7.61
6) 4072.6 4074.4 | 8.59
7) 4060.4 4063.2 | 7.86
